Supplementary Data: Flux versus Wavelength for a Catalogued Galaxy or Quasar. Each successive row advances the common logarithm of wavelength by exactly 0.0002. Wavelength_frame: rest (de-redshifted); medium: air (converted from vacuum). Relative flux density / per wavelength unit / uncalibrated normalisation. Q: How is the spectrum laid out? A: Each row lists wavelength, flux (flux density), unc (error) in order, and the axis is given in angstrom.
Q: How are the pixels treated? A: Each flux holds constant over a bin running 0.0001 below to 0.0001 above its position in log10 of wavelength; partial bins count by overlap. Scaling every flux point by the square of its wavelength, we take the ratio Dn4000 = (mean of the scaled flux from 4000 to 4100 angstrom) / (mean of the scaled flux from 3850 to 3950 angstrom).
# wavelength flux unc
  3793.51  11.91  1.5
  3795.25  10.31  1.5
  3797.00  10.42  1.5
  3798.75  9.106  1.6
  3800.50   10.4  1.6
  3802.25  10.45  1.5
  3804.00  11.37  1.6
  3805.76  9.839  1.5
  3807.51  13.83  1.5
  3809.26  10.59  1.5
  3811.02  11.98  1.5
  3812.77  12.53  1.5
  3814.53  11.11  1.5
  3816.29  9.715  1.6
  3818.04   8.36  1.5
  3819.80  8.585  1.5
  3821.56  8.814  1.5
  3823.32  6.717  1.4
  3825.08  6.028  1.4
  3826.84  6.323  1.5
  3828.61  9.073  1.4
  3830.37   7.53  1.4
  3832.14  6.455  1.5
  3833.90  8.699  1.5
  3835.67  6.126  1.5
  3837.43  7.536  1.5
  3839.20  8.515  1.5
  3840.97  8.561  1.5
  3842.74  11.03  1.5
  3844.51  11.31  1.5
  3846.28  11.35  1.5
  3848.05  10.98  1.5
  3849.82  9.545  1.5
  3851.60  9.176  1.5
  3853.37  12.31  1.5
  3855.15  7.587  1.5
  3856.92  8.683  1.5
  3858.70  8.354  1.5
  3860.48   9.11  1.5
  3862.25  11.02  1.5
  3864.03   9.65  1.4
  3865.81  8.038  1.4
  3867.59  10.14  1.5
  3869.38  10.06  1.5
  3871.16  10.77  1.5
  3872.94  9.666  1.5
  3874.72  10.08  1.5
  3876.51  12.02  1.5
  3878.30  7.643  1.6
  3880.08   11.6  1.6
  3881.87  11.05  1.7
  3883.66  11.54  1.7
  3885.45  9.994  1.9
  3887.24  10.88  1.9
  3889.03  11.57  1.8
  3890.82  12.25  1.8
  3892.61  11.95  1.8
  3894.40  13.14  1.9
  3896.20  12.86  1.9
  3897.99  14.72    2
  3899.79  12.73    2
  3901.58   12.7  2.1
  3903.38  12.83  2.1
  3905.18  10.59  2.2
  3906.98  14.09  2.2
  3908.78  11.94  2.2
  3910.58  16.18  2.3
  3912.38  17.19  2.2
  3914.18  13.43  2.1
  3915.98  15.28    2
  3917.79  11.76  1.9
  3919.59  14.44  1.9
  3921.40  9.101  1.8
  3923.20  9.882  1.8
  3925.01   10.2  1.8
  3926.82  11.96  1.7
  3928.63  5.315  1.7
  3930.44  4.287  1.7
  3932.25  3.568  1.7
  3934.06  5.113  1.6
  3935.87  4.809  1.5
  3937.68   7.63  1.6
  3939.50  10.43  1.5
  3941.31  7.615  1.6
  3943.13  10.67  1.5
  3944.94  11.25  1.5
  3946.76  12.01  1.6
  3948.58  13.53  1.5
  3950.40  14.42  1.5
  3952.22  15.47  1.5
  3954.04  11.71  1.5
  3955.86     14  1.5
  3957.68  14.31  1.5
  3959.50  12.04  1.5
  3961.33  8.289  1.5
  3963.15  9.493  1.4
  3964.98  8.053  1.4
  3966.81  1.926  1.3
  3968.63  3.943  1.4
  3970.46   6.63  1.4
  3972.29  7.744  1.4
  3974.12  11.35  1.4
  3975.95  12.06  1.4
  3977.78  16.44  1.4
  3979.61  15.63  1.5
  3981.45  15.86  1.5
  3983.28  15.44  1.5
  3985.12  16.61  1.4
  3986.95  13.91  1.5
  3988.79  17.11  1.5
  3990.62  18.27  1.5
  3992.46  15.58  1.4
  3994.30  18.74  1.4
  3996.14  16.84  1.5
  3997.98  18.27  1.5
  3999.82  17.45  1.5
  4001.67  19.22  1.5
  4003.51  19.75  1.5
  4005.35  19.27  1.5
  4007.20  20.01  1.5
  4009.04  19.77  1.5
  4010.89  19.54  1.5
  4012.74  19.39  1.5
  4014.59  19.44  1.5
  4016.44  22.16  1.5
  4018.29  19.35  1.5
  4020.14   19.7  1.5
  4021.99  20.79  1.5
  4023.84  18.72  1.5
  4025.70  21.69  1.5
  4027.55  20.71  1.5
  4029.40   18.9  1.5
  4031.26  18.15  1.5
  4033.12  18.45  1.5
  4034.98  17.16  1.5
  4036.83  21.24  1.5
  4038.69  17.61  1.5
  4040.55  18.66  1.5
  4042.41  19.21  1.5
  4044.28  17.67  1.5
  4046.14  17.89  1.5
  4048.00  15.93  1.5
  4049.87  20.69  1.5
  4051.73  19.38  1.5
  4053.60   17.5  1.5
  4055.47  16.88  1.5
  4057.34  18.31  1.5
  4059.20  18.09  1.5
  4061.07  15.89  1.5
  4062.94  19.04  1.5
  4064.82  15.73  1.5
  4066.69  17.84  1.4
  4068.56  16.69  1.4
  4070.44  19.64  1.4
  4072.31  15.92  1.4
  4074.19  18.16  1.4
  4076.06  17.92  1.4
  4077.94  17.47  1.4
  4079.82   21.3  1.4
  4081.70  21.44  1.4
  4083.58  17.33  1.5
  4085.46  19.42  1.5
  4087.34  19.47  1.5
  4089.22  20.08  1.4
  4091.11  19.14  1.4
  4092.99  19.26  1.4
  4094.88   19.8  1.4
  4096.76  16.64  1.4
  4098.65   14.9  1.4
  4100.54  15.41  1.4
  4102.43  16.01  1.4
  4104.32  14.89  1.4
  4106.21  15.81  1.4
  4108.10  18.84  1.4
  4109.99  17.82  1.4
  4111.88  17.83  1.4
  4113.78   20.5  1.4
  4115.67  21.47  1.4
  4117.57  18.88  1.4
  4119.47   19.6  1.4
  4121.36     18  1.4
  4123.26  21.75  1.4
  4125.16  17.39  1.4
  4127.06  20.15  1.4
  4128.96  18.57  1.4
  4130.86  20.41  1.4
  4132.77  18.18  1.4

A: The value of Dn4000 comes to 1.89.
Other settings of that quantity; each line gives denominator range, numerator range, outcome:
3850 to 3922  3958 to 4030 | 1.46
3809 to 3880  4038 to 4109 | 2.16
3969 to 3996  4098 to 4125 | 1.35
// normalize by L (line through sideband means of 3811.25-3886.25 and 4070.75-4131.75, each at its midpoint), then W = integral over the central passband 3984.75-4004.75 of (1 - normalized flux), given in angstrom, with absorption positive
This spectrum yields -3.8 angstrom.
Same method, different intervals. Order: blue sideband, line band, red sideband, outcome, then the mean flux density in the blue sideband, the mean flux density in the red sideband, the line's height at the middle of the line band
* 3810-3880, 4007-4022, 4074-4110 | -4.6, 9.29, 18.1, 15.3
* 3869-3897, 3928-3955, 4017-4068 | 9.1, 11.1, 18.6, 13.8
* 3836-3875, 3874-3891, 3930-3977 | -2.2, 9.65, 9.39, 9.58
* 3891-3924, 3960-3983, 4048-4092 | 7.9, 13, 18.4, 15.1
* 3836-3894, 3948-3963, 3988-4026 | 2.9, 10.1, 19.1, 15.8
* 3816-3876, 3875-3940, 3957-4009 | 0.9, 9.01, 14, 11.3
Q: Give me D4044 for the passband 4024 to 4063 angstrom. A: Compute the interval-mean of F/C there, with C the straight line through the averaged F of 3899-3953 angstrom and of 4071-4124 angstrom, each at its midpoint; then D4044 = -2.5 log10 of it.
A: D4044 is -0.16 mag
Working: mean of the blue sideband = 11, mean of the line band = 18.5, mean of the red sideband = 18.4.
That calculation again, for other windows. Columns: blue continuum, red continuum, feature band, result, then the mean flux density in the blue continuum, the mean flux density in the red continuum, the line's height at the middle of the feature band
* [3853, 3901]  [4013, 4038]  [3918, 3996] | 0.368 mag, 10.7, 19.7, 15.6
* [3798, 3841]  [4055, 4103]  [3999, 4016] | -0.239 mag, 9.14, 18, 15.6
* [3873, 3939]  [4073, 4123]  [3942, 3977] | 0.233 mag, 11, 18.4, 13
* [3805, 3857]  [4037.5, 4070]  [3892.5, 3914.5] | -0.116 mag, 9.3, 17.9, 12.1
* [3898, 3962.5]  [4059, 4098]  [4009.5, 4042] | -0.229 mag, 11.2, 18.4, 15.8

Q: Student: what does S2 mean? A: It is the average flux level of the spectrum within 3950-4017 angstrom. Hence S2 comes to 14.7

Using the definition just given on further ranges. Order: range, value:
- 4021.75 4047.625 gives 18.9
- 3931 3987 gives 10.6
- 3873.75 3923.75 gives 12.3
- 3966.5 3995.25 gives 13.2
